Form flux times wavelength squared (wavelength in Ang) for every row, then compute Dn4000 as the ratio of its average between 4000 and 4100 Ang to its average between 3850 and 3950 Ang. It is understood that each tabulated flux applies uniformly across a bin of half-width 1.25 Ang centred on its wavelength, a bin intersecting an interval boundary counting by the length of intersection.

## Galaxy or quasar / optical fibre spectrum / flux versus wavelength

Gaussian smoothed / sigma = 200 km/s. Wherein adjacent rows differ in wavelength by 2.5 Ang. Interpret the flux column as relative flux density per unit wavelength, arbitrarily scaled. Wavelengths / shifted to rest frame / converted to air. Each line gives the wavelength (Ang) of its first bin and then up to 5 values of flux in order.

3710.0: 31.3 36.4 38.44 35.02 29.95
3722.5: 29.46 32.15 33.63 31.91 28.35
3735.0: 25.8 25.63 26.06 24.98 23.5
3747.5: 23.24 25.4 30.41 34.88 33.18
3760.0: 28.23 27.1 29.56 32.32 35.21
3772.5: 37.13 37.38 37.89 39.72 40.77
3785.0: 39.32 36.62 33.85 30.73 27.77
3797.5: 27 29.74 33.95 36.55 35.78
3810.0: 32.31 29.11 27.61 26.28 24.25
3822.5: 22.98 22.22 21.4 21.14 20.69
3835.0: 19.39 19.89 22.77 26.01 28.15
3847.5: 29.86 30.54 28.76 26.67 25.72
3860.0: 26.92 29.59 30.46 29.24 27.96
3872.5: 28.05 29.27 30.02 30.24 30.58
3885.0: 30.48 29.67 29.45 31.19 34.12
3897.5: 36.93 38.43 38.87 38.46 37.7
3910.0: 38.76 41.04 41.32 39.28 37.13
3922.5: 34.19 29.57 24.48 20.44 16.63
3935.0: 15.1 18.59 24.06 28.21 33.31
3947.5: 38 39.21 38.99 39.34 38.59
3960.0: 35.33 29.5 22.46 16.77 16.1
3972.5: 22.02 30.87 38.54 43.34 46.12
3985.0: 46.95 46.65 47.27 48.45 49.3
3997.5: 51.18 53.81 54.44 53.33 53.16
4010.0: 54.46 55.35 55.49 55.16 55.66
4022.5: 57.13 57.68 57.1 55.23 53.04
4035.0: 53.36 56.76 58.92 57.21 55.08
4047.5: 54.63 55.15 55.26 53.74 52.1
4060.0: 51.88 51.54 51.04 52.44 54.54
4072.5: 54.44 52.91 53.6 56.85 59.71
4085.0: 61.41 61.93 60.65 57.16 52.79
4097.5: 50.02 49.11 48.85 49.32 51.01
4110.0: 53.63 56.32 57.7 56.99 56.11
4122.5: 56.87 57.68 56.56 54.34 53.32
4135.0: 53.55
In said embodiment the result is 1.9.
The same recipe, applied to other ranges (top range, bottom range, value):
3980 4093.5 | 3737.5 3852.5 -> 2.09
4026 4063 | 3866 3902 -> 1.90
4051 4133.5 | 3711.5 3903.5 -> 2.10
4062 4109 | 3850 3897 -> 2.04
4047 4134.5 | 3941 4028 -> 1.34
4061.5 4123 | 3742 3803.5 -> 2.00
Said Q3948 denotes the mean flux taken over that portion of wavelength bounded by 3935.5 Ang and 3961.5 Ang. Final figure 32.8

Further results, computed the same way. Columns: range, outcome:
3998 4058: 55.1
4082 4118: 55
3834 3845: 22.8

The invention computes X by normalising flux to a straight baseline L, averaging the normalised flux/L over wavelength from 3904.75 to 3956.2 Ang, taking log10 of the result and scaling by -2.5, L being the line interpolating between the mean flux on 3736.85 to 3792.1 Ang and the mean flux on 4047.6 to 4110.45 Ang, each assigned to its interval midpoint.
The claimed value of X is 0.34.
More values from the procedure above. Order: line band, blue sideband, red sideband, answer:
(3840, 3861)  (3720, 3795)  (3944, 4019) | 0.28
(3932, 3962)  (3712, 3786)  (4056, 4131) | 0.41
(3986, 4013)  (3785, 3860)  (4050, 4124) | -0.13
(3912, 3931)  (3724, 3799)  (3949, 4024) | 0.19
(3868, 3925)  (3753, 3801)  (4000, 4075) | 0.26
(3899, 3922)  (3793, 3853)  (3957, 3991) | -0.24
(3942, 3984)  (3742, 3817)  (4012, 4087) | 0.40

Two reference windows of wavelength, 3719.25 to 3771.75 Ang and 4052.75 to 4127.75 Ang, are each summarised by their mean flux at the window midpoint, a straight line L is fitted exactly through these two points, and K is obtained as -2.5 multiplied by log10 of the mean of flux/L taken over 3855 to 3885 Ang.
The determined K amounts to 0.31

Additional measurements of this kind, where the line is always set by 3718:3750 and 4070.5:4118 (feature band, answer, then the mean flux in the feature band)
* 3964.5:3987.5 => 0.38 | 32.6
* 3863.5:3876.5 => 0.30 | 29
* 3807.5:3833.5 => 0.33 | 25.4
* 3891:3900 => 0.16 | 34.6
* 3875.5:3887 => 0.28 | 30.2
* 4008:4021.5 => -0.13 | 55.1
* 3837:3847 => 0.40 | 25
